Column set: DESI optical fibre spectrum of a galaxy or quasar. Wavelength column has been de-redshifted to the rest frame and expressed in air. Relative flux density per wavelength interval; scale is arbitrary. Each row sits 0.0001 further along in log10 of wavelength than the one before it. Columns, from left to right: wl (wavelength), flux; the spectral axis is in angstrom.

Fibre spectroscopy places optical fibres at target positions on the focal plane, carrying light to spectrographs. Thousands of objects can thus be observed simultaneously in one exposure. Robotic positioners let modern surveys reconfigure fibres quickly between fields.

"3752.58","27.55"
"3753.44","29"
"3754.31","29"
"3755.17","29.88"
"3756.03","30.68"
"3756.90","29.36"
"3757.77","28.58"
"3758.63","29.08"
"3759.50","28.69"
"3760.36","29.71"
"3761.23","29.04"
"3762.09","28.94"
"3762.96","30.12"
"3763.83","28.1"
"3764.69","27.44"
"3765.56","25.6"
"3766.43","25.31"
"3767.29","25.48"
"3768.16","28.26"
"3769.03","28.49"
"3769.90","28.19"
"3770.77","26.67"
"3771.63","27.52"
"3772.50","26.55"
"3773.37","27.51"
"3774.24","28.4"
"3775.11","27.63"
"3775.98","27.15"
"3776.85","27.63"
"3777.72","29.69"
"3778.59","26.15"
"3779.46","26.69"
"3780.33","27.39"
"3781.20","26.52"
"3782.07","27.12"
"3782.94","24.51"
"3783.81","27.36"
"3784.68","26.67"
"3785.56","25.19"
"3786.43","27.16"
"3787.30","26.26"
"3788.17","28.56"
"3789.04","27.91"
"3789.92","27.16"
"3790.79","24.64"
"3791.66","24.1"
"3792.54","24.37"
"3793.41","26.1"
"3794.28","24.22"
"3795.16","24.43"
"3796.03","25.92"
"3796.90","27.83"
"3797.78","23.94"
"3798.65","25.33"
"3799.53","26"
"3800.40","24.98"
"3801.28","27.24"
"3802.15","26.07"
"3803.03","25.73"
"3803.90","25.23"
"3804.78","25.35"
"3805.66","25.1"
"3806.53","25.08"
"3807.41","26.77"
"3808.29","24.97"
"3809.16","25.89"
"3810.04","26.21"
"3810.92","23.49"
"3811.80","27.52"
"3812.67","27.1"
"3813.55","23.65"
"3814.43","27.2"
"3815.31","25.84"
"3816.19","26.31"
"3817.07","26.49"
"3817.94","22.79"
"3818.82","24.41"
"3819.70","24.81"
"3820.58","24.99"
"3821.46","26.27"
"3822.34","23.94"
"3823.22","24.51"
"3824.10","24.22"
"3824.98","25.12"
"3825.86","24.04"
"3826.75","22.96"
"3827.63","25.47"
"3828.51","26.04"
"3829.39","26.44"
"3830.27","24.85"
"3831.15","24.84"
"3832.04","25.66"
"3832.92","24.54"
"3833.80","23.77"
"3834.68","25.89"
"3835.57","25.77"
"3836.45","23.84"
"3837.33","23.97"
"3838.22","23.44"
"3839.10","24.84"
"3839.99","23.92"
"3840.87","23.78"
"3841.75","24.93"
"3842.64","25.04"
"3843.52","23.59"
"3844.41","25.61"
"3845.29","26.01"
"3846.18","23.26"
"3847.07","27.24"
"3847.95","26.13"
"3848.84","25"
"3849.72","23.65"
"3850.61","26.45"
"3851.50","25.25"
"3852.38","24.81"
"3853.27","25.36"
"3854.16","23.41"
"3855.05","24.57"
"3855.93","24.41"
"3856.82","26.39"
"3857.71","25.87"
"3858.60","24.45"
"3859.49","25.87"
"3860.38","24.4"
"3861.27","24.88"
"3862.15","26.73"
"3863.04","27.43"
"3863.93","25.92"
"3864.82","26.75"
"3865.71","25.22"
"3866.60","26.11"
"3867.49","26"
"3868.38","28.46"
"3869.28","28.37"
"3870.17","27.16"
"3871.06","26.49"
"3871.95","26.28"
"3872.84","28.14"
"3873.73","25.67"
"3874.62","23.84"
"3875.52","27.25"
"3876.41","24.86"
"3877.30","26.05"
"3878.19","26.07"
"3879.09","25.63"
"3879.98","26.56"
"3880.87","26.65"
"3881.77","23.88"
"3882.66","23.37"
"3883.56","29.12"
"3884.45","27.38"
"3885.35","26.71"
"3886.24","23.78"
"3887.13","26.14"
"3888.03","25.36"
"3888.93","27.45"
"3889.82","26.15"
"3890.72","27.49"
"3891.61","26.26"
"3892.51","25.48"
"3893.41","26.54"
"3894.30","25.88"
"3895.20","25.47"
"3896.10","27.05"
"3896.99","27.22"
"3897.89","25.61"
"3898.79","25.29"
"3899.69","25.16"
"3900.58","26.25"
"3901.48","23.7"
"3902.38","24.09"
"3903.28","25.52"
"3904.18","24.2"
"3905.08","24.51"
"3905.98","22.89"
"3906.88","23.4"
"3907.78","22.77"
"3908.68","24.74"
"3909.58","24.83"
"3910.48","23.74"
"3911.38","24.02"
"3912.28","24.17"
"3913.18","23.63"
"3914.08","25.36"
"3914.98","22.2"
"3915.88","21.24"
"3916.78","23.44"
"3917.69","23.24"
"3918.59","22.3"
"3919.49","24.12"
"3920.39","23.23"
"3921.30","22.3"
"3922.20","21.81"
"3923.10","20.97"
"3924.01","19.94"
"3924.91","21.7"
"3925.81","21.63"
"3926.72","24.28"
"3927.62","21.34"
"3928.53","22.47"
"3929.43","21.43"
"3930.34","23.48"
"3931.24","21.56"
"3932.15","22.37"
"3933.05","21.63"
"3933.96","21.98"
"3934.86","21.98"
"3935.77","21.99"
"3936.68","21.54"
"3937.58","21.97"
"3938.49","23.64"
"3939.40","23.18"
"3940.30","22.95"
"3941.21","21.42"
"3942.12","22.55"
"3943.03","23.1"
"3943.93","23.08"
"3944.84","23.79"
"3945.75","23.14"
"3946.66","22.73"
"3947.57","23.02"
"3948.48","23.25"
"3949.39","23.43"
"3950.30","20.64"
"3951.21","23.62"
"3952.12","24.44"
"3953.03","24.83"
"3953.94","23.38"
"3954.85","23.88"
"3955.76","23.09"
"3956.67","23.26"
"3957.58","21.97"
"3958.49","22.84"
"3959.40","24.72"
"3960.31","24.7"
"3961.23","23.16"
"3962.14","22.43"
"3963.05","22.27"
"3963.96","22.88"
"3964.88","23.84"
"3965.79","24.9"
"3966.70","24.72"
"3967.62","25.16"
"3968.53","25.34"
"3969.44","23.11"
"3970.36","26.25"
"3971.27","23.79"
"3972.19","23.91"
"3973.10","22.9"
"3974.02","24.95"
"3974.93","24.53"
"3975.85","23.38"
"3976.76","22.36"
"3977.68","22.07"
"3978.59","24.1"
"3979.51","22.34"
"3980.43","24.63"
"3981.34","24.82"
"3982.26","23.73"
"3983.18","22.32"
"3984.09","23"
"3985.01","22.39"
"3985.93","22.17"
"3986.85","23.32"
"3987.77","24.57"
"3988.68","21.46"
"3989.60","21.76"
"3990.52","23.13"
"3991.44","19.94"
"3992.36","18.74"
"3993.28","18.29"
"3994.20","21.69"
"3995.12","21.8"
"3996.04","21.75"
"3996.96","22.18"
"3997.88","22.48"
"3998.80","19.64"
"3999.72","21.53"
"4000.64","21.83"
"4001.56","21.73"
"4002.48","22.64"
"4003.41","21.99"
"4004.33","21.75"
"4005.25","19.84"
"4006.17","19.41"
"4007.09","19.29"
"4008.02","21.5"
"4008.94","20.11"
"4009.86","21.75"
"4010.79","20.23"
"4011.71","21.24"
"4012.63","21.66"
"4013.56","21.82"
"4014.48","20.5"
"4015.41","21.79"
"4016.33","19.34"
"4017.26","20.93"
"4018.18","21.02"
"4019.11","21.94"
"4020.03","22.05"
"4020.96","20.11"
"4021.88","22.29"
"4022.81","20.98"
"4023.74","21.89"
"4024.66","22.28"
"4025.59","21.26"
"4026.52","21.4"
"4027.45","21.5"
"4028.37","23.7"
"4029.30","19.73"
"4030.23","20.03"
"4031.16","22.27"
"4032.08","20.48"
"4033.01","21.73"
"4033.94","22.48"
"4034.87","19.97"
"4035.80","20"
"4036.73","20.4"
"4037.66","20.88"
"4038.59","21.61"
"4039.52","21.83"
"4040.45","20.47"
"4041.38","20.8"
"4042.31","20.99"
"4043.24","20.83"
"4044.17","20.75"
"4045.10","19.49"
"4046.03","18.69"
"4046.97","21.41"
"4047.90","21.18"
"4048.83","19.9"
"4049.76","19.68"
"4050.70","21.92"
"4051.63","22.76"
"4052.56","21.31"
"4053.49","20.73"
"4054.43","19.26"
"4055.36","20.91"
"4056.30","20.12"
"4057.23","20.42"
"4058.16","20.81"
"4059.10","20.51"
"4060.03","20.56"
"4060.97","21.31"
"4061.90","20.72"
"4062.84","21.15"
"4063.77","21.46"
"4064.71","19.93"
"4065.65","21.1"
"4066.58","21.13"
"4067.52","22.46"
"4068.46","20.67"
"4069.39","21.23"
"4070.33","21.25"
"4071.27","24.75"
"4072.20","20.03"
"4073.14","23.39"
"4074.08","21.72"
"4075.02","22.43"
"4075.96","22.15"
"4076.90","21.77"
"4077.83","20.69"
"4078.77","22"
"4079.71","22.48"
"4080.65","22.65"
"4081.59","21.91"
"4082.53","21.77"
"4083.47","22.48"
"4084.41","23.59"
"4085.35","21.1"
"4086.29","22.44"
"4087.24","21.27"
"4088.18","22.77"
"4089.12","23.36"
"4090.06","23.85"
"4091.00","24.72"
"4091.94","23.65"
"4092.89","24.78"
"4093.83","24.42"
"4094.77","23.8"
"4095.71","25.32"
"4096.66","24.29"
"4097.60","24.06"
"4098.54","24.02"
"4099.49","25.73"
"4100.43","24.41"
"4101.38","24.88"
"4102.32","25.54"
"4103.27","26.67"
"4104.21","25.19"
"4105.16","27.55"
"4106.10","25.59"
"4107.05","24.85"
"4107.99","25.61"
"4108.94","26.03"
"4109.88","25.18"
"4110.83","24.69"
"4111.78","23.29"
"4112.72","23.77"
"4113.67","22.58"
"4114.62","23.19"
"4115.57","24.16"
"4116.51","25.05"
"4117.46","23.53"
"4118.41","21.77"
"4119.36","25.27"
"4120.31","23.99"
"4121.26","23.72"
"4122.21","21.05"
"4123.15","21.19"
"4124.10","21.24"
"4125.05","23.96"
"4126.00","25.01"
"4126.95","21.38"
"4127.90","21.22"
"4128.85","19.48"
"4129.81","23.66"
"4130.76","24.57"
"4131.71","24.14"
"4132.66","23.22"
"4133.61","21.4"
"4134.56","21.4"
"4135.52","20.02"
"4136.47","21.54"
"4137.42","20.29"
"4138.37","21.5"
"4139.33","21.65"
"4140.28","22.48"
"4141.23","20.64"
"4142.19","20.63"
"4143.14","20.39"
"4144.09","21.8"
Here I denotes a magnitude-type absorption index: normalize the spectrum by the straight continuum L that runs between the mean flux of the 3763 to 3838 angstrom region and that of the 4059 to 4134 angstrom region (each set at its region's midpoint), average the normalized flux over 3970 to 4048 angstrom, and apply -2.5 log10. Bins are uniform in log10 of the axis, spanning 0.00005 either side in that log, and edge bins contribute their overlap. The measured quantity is 0.11 mag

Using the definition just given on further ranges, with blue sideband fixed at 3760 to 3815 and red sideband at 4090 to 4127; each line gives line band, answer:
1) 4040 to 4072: 0.18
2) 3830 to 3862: 0.05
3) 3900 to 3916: 0.07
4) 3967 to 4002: 0.11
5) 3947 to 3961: 0.09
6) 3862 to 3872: -0.03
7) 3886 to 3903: 0.00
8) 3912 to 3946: 0.14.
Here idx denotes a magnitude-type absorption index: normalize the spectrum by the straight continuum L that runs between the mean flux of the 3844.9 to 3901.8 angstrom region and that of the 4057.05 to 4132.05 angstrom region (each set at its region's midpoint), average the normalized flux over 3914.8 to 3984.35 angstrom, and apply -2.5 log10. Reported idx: 0.08 mag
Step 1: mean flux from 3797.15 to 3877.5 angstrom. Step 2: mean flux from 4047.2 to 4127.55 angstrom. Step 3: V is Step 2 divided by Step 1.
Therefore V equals 0.90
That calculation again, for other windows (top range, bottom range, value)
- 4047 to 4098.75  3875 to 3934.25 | 0.90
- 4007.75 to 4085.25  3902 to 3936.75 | 0.93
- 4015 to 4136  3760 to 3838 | 0.86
